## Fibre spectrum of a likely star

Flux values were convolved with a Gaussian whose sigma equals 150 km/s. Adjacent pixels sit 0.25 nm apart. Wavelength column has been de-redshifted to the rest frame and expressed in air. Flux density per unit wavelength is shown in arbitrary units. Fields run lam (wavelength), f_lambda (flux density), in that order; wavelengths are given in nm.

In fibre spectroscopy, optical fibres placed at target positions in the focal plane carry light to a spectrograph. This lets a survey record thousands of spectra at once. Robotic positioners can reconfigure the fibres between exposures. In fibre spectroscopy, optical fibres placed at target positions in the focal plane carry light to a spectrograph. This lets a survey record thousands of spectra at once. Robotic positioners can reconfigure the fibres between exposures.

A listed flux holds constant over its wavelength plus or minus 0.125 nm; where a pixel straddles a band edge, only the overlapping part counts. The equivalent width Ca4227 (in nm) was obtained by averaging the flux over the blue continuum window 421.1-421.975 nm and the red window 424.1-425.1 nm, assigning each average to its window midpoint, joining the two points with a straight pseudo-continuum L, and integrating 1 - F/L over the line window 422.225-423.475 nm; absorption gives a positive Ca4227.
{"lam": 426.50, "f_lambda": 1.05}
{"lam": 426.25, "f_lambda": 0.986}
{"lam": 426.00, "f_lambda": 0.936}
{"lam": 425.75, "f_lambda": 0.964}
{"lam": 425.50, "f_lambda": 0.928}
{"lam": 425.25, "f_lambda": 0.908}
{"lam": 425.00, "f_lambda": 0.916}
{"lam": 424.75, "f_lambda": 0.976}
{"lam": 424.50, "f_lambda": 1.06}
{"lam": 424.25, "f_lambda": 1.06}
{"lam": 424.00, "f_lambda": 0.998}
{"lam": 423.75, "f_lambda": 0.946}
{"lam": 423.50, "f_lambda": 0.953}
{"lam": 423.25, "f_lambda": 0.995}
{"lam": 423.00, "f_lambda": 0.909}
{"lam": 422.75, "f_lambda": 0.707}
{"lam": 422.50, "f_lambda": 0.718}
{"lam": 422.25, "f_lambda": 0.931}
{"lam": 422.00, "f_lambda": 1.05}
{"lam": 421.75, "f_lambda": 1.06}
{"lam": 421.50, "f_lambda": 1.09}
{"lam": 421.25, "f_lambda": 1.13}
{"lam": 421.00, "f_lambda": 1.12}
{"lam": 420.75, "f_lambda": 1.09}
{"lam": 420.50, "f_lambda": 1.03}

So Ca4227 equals 0.24 nm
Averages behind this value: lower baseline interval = 1.09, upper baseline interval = 1.01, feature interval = 0.854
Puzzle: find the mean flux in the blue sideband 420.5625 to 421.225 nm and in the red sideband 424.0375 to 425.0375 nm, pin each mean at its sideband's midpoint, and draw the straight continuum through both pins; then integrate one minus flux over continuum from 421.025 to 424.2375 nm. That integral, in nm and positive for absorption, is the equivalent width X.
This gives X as 0.281 nm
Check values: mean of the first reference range 1.1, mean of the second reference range 1.01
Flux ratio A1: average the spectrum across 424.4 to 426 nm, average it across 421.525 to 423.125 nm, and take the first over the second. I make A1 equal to 1.1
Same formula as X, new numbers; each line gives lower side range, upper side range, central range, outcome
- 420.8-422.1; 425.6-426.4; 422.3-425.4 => 0.28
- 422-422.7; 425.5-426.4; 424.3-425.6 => -0.05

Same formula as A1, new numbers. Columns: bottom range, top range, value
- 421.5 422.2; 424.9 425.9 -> 0.89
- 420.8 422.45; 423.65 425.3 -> 0.94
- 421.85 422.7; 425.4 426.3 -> 1.07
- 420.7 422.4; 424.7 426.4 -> 0.89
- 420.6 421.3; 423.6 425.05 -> 0.90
